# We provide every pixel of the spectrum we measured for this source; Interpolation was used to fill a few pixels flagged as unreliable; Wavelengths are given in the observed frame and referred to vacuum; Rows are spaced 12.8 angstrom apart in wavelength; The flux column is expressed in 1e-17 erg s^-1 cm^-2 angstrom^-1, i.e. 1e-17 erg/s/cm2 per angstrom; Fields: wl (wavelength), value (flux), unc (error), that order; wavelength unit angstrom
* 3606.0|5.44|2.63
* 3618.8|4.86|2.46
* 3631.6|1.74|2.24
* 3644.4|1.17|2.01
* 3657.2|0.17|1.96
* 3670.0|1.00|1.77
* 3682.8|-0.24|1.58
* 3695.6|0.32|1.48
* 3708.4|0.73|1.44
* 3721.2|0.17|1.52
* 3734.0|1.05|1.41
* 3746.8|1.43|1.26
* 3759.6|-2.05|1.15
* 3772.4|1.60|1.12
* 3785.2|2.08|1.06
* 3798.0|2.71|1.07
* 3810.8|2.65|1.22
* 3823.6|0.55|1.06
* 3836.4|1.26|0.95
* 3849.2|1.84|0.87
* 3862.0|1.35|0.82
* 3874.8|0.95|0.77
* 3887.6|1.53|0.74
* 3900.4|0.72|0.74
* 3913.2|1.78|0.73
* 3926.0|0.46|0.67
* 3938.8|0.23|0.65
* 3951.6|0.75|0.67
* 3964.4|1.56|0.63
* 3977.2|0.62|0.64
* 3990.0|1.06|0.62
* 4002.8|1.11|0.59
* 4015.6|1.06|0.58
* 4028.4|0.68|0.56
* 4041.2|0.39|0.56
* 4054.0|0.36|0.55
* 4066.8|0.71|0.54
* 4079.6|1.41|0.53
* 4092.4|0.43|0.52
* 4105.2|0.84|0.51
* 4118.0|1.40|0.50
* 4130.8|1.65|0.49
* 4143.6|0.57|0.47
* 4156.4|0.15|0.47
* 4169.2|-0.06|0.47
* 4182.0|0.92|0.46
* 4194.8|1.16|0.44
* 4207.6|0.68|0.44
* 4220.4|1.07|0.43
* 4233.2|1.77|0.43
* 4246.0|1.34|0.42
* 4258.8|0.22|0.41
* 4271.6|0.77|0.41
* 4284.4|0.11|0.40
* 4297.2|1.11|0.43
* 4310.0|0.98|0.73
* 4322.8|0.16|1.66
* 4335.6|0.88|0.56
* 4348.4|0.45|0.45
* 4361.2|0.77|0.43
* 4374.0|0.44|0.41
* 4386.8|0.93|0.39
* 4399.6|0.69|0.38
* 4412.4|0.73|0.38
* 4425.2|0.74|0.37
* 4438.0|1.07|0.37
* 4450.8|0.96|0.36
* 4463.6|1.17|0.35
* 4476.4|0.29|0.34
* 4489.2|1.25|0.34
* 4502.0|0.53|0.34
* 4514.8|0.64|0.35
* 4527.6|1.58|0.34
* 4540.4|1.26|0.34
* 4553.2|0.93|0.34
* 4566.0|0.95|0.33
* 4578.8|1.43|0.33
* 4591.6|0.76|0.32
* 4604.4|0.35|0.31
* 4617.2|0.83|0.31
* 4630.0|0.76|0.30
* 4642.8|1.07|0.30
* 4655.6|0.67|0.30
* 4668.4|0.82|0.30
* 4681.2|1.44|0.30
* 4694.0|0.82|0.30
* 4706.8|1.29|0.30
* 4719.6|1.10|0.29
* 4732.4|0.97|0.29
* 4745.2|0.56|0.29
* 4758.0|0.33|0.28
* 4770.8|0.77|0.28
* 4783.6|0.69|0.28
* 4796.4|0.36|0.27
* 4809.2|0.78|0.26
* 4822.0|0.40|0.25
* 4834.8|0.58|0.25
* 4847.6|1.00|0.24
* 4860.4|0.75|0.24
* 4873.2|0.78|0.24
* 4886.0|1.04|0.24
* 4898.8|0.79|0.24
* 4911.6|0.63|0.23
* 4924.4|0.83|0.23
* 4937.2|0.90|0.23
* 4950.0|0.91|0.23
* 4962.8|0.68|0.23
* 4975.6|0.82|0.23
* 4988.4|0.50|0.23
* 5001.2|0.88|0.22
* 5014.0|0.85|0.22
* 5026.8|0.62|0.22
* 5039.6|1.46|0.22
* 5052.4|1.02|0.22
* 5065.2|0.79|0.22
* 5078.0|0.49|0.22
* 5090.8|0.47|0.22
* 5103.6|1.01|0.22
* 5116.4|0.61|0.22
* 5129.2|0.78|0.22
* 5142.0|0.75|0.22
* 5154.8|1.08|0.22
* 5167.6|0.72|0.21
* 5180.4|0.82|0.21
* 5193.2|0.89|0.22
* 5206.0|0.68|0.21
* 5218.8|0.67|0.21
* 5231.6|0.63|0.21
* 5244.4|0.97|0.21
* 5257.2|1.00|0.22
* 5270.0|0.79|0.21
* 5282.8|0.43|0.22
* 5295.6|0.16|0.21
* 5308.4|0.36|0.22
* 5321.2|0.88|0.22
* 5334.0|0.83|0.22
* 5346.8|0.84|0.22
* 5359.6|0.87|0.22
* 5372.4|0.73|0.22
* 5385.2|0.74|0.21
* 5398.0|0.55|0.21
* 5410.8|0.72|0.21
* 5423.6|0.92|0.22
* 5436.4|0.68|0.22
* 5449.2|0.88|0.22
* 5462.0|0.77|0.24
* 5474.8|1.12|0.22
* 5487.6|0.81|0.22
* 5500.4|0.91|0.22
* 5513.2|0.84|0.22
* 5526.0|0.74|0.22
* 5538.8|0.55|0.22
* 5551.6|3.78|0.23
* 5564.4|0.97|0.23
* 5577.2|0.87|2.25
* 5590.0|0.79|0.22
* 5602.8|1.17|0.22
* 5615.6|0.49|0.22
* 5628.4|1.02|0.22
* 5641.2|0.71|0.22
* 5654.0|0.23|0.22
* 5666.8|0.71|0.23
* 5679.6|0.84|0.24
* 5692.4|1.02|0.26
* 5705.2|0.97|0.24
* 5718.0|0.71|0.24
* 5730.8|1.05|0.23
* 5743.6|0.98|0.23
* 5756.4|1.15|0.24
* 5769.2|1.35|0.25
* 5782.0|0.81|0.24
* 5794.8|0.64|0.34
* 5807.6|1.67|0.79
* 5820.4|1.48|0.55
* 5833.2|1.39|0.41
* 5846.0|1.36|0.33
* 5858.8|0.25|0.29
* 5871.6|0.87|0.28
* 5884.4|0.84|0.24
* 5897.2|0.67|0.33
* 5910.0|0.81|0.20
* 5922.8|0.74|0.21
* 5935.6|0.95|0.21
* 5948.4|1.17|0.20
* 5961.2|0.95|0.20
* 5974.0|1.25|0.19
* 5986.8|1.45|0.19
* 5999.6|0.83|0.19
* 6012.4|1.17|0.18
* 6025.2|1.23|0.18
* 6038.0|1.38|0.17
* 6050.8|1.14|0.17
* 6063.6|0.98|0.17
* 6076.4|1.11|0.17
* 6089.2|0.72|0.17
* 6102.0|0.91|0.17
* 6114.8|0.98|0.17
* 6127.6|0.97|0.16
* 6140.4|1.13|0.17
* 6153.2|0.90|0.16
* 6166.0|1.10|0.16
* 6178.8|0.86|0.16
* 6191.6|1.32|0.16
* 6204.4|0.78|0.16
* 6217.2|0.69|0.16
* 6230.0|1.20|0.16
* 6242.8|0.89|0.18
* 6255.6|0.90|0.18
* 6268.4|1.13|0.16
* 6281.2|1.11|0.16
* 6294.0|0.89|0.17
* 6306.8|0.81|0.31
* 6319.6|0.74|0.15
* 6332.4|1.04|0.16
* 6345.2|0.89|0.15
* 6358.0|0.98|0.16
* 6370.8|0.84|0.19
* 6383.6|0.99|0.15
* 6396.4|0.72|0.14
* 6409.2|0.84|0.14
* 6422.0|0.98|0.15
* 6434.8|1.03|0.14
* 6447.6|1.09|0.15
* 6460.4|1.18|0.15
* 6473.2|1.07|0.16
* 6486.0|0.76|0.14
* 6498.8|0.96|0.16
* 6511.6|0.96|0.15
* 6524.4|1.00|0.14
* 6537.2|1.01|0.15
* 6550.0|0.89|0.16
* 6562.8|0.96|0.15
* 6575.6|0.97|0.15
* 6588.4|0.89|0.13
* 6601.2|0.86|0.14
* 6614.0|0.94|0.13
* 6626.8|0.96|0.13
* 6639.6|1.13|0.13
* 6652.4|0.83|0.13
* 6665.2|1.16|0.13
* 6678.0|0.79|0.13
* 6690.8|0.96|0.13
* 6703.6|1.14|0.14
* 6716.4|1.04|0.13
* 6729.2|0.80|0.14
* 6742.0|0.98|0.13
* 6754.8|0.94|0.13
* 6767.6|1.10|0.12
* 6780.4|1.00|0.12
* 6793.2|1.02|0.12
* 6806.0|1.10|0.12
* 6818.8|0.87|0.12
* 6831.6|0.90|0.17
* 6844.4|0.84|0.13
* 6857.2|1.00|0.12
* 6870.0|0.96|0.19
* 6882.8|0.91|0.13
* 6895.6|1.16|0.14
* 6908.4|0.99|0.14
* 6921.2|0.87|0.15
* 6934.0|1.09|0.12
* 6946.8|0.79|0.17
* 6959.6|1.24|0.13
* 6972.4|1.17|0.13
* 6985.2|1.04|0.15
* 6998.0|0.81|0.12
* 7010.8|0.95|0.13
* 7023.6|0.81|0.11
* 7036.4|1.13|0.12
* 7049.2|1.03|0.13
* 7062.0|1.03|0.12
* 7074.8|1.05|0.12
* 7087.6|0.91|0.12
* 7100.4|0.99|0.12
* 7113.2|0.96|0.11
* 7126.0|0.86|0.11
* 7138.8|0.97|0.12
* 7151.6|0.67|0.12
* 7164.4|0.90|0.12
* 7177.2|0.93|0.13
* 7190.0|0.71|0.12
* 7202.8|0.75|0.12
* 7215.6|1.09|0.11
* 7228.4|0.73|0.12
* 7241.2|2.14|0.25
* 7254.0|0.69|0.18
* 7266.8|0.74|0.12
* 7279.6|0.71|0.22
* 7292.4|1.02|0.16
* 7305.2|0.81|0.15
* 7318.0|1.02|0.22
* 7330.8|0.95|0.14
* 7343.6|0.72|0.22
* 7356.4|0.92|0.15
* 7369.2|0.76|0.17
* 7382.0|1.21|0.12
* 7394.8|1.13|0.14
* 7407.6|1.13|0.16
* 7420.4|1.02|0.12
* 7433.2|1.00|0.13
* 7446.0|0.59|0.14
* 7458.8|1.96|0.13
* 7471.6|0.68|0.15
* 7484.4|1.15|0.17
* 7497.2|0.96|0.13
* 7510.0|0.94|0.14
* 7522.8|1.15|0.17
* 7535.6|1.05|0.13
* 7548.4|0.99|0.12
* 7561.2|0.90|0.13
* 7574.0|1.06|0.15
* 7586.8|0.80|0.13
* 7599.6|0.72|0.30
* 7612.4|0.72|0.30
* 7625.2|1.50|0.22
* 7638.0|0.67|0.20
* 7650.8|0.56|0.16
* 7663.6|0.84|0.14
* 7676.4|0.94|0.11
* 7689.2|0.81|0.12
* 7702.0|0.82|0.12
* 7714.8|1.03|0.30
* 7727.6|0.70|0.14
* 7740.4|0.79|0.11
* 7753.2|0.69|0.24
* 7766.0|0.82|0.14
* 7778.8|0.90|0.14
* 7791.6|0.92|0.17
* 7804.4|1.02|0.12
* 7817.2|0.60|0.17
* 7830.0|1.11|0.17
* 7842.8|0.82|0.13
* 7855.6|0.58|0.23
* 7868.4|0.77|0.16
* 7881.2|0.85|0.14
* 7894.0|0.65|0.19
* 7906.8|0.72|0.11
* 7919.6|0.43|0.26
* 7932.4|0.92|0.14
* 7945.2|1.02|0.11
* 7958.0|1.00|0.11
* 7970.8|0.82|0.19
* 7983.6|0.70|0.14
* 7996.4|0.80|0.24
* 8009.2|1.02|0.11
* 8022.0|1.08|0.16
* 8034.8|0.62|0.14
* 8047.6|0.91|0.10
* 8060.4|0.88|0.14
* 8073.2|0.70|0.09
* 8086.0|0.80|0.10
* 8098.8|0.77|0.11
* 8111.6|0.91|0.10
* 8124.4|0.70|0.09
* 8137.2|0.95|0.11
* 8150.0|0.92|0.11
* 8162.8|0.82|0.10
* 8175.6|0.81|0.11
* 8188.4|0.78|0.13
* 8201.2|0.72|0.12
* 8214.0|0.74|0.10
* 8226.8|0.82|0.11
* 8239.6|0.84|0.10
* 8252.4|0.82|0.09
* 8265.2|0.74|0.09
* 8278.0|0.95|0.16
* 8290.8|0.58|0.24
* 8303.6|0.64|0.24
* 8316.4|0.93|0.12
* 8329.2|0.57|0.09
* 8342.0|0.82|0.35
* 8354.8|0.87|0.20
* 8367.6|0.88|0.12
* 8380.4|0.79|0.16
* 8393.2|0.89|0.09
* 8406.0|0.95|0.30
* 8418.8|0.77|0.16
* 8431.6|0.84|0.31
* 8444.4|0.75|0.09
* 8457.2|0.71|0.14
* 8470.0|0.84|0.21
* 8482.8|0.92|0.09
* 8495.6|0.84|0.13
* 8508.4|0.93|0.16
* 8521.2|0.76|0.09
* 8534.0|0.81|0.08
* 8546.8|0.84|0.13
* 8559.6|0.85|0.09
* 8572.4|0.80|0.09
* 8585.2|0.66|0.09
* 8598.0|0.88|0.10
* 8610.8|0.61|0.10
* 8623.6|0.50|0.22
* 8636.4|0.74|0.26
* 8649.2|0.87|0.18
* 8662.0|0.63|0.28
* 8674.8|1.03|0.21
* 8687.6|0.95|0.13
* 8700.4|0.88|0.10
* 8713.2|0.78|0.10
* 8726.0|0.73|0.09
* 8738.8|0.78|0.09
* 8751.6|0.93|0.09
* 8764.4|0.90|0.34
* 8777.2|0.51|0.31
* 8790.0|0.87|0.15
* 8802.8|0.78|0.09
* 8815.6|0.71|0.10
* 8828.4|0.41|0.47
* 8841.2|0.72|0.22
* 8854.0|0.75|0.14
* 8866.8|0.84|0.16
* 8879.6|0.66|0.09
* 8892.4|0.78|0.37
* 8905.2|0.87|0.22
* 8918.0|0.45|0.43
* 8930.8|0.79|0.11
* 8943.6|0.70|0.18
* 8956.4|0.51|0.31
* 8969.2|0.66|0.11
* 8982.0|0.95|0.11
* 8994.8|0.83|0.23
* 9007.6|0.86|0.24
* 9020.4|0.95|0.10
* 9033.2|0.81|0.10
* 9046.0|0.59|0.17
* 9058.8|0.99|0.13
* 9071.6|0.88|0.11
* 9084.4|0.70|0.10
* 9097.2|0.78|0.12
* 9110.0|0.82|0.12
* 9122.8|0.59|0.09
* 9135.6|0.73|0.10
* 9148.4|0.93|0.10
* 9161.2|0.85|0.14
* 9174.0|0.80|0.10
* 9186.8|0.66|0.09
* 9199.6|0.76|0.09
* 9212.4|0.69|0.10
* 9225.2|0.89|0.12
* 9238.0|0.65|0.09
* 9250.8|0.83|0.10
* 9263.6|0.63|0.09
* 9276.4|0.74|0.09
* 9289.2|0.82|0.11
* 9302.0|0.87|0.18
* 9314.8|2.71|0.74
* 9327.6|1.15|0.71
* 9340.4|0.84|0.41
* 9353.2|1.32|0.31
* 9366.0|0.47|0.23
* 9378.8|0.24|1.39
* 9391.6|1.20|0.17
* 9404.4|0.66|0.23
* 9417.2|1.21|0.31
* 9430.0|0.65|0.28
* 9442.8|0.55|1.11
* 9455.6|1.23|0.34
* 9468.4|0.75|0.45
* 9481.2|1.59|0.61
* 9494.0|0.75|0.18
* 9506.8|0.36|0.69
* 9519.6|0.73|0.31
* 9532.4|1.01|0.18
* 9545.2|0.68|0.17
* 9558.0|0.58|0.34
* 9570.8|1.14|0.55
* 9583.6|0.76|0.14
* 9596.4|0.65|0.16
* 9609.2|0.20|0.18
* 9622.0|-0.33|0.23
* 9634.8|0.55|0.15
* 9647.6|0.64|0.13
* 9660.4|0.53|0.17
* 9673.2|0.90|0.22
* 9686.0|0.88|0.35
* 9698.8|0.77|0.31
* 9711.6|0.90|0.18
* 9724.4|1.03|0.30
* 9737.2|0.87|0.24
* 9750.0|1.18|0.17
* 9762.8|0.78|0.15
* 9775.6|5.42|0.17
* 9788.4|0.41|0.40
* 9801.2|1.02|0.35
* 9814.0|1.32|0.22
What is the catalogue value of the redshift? 0.49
